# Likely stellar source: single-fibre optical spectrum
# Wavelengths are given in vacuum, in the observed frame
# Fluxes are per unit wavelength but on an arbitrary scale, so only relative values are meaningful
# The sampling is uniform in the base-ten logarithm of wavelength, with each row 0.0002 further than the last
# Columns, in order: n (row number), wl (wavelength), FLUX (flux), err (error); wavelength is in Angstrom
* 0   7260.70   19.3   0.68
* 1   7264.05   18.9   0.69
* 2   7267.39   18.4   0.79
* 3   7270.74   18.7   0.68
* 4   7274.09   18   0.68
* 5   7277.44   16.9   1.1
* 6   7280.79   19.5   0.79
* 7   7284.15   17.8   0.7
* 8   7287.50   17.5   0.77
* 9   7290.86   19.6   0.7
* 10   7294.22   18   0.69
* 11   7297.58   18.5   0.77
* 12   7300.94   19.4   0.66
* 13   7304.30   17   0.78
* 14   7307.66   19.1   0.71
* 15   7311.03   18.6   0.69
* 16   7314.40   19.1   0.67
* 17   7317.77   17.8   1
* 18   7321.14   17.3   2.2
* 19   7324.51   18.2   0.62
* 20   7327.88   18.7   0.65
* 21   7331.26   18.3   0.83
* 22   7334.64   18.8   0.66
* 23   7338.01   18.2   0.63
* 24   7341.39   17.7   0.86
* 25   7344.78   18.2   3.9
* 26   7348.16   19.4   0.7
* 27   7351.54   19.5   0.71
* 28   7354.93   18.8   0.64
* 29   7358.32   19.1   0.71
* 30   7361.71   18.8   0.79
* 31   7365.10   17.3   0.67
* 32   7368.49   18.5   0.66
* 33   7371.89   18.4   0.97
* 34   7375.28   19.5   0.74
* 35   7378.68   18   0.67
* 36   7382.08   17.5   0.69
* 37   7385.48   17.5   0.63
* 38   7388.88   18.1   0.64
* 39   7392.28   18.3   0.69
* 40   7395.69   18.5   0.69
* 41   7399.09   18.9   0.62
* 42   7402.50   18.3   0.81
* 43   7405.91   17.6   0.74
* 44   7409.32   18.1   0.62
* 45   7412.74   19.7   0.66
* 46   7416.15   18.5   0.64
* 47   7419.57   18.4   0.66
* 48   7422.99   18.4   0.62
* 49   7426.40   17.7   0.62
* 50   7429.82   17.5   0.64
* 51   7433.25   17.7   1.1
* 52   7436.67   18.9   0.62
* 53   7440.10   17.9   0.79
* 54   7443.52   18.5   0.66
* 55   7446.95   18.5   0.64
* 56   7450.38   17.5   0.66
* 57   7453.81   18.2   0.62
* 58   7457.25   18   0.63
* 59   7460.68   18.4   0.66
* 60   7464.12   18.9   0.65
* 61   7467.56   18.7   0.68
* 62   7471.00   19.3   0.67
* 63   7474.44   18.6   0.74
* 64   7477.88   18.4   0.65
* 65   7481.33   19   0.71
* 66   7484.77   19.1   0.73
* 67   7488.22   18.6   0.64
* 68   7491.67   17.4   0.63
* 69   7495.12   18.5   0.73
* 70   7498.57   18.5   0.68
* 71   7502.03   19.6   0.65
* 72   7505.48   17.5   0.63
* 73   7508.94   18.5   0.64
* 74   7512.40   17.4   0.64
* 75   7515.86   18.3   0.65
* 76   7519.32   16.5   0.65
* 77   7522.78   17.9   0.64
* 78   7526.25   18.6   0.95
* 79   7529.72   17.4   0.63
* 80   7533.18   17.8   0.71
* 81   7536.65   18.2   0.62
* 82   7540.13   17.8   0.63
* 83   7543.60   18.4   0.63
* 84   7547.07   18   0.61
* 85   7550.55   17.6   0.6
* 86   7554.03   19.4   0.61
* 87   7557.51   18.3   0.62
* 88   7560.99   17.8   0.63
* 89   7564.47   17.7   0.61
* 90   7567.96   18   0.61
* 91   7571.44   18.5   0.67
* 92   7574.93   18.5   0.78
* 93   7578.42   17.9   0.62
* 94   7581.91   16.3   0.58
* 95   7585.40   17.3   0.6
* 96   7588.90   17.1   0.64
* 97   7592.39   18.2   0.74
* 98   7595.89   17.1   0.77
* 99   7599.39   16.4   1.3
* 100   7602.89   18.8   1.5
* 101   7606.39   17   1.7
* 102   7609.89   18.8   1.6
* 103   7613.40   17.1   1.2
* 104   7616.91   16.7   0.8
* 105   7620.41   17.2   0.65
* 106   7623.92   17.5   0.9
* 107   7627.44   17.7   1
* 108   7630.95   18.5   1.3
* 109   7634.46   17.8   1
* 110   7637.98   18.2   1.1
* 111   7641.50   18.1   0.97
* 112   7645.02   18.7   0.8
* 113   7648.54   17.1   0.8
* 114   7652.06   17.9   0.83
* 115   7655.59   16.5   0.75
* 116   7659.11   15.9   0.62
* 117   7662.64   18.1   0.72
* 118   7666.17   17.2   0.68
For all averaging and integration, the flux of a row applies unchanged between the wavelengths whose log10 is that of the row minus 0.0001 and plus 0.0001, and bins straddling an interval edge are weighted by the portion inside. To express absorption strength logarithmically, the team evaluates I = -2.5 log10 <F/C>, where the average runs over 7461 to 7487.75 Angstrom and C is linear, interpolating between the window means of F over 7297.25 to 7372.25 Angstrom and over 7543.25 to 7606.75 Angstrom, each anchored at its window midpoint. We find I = -0.04 mag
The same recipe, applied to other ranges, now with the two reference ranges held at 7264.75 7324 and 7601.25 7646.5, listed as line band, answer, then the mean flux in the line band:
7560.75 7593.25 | 0.01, 17.7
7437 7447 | -0.01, 18.4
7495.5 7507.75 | -0.03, 18.5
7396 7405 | -0.02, 18.5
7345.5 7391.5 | -0.02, 18.5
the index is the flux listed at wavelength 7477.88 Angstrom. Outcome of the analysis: 18.4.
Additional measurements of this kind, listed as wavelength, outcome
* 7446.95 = 18.5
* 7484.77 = 19.1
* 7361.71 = 18.8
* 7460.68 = 18.4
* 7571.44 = 18.5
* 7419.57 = 18.4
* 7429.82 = 17.5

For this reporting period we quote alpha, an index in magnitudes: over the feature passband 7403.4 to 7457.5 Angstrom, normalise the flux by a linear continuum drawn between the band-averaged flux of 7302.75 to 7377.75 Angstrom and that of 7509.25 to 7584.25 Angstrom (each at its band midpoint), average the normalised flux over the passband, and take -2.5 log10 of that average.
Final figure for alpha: 0.00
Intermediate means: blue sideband 18.5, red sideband 17.9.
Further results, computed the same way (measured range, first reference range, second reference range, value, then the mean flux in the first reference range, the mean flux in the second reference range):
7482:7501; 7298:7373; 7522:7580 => -0.02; 18.5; 18.1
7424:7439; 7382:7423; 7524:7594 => 0.02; 18.3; 17.9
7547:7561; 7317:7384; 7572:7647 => -0.03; 18.4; 17.7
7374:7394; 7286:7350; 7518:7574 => 0.01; 18.4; 18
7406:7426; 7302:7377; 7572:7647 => -0.01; 18.5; 17.7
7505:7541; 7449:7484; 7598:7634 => 0.02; 18.5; 17.6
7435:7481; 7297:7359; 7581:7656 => -0.02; 18.5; 17.6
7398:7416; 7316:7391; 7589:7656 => -0.02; 18.3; 17.7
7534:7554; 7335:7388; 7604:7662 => -0.02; 18.4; 17.6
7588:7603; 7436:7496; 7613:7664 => 0.02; 18.5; 17.5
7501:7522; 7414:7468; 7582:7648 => 0.00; 18.2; 17.6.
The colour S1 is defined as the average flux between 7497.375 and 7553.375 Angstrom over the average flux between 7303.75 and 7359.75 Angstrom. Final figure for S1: 0.97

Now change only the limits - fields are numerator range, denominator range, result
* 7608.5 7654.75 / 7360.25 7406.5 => 0.97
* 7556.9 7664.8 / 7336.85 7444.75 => 0.96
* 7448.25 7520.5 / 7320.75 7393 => 1.00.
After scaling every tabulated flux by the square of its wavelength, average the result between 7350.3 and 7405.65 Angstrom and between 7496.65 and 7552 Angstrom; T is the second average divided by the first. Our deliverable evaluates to 1.0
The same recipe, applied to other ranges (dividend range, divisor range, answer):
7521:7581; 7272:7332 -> 1.06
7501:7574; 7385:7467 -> 1.02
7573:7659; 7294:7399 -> 1.03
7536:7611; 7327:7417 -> 1.02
